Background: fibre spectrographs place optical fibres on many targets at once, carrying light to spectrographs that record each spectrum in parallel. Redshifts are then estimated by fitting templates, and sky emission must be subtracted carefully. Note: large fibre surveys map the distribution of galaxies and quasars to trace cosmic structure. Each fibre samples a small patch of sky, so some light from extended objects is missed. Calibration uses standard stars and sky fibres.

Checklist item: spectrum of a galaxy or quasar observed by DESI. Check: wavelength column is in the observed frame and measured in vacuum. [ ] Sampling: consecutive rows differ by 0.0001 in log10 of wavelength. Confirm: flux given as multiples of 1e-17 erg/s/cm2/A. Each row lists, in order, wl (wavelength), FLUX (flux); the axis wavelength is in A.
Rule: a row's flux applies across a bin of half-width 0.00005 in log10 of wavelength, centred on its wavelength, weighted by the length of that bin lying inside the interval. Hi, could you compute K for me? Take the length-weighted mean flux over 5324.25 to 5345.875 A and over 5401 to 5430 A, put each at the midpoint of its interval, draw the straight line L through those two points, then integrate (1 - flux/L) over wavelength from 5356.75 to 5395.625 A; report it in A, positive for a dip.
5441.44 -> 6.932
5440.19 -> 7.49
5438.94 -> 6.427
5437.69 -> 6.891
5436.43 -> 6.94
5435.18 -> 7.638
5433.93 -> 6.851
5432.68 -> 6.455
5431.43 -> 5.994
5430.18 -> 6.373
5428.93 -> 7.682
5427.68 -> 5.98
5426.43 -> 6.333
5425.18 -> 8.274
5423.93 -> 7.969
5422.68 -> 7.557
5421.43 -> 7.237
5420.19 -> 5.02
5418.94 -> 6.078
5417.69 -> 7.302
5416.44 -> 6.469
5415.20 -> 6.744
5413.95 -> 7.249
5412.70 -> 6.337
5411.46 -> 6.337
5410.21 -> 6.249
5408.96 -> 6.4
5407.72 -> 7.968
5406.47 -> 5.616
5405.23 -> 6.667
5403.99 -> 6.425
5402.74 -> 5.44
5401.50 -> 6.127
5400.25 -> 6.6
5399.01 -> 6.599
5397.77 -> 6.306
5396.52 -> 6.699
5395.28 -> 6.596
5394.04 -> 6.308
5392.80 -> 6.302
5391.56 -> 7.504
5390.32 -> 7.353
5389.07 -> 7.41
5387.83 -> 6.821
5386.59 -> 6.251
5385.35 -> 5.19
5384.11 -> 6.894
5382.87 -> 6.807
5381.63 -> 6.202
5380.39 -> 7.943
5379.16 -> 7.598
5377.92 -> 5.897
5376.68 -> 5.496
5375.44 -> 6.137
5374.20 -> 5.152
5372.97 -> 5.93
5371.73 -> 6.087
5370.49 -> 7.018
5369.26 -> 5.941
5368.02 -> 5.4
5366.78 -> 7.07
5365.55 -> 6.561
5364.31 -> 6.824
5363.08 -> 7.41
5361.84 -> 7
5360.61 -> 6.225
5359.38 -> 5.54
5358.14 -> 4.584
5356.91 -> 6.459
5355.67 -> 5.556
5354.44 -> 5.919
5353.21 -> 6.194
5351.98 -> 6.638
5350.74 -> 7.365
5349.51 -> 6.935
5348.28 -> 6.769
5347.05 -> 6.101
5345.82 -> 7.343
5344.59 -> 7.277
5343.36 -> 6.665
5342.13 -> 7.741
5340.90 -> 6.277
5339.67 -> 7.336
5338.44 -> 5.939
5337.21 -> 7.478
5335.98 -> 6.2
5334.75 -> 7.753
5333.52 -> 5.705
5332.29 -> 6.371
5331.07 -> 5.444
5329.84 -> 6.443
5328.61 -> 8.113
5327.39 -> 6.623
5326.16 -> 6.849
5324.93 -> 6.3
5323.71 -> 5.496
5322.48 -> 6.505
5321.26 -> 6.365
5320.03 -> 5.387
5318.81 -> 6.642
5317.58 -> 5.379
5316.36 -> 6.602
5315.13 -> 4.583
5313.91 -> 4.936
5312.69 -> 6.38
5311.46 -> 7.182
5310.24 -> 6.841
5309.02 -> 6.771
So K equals 1.60 A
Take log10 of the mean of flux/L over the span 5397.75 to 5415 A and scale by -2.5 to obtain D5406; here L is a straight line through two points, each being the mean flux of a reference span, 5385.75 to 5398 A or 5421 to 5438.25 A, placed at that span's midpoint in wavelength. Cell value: 0.062 mag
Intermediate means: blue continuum 6.74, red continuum 7.01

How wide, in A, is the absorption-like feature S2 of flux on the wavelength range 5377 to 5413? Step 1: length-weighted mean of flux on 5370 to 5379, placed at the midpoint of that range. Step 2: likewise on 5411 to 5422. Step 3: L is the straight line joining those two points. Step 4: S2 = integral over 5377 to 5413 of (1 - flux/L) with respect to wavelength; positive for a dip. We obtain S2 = -1.8 A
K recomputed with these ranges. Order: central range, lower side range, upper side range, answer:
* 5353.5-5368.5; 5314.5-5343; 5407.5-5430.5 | 0.77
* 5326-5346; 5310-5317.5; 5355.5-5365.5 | -2.18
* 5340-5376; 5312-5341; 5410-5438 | 0.16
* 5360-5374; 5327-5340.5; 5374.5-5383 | 0.21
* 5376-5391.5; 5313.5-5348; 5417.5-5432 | -0.09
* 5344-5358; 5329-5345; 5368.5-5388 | 0.06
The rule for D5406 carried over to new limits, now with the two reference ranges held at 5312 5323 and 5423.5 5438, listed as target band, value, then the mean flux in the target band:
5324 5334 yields -0.09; 6.46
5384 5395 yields -0.02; 6.66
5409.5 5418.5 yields 0.02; 6.65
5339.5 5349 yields -0.13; 6.92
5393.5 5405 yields 0.05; 6.36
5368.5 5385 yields 0.01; 6.37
